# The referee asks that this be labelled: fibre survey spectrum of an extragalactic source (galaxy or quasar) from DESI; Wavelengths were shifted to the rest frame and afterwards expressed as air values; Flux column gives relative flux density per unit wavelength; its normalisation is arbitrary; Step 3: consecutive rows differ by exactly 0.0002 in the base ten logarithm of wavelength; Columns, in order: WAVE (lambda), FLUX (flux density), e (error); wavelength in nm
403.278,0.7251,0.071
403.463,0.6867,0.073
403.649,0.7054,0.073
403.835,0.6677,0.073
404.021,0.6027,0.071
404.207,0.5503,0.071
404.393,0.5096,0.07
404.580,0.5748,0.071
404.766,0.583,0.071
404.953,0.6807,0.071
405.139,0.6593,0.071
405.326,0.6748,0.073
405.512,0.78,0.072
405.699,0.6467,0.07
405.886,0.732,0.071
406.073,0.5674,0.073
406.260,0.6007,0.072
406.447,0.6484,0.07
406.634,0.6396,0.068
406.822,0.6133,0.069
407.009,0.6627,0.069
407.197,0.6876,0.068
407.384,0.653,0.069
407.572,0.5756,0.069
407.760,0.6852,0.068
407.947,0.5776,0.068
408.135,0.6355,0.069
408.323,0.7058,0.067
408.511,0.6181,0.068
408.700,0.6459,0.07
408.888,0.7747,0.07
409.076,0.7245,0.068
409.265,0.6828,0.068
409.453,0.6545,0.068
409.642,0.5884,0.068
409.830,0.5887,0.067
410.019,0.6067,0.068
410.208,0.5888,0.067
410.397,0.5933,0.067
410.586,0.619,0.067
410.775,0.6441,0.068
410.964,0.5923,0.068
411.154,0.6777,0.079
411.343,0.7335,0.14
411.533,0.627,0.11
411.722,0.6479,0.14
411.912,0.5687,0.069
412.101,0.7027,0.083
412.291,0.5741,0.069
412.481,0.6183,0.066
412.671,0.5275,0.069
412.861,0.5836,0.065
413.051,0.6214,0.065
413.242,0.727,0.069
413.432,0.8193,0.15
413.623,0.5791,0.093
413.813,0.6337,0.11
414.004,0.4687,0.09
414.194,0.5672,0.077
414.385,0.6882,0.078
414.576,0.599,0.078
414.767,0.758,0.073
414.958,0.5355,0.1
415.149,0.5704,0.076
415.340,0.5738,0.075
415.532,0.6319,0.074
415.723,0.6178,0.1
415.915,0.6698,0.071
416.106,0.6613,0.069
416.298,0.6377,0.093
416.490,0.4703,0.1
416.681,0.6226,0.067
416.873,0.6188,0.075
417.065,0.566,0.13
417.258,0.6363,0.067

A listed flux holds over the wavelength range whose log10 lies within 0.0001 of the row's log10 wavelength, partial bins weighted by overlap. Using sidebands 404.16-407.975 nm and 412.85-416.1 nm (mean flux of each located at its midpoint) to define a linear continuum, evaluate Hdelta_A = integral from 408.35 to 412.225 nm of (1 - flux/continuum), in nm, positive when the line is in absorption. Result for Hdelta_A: -0.078 nm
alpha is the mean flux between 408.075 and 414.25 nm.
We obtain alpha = 0.635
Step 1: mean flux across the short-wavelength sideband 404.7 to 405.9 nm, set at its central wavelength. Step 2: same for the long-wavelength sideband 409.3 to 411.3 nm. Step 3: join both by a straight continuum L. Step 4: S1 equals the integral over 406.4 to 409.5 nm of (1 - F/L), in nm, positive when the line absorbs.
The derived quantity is -0.05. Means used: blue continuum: 0.678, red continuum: 0.621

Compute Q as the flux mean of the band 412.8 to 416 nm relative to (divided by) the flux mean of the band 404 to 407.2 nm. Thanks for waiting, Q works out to 1.0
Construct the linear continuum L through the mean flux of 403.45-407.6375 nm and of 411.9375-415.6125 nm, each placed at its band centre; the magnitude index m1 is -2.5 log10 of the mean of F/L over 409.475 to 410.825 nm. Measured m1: 0.039 mag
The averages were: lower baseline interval 0.639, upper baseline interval 0.619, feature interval 0.606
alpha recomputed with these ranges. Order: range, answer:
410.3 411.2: 0.622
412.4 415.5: 0.617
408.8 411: 0.639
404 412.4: 0.638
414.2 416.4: 0.628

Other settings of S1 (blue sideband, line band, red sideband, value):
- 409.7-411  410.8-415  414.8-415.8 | -0.21 nm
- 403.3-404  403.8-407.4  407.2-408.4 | 0.15 nm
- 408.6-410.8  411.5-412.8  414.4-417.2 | 0.05 nm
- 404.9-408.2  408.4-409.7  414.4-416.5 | -0.06 nm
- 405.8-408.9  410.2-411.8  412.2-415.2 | -0.02 nm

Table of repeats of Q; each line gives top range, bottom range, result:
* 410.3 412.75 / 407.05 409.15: 0.95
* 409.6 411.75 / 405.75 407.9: 0.98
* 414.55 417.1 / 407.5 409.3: 0.92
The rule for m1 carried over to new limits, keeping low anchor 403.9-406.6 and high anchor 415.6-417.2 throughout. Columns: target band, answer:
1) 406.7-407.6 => -0.028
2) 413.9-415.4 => 0.029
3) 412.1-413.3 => 0.007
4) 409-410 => -0.036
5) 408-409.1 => -0.090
